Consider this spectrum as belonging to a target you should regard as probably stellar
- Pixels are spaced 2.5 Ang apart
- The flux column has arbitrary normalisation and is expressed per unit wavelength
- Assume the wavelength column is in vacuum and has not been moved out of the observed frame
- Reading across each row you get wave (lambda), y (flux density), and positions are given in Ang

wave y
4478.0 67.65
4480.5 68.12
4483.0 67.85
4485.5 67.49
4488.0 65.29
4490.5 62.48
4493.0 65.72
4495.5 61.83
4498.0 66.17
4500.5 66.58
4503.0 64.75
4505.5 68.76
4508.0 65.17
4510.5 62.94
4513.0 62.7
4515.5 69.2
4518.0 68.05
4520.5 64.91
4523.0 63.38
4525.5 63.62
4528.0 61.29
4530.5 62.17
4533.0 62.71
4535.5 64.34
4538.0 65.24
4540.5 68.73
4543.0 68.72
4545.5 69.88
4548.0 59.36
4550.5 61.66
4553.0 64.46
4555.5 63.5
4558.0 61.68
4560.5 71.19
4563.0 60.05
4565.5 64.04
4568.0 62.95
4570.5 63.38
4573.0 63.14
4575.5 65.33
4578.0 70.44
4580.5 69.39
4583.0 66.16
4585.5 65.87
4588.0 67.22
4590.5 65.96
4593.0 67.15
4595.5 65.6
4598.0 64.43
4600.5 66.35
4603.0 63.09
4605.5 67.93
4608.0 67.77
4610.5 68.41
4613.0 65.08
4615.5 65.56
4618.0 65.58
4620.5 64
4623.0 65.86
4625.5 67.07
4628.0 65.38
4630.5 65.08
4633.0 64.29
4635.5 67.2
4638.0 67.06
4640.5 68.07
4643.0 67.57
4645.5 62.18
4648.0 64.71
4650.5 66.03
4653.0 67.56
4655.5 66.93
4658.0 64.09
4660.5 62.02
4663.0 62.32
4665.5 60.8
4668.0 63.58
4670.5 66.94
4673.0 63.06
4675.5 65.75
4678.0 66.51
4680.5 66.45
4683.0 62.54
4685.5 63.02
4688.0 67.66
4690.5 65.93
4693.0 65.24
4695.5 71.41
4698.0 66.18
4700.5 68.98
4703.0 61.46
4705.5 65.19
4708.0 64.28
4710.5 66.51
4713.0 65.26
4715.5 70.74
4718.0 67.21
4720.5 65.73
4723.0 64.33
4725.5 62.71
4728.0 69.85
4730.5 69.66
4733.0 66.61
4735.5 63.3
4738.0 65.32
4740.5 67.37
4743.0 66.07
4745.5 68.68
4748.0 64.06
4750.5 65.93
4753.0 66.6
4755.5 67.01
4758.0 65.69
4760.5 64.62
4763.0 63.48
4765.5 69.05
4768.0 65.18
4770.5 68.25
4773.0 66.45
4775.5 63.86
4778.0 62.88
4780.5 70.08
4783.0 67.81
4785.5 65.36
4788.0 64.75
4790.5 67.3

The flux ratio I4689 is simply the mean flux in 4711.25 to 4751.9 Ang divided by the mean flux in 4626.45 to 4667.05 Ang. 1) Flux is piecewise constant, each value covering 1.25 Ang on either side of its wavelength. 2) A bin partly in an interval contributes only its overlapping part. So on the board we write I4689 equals 1.02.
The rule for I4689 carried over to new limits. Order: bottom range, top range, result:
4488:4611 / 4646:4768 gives 1.01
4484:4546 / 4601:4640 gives 1.01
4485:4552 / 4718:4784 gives 1.02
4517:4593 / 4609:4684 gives 1.00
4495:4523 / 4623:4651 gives 1.00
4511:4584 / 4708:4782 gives 1.02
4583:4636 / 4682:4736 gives 1.00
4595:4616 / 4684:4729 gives 1.00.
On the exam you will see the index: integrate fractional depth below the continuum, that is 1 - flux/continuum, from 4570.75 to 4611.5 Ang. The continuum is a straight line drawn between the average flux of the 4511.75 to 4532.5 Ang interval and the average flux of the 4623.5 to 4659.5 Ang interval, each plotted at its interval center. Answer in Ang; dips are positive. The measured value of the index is -0.7 Ang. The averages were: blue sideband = 64.4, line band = 66.4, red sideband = 65.9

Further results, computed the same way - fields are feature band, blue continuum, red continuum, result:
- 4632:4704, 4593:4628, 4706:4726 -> 0.6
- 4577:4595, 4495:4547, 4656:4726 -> -0.6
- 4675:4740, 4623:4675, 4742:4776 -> -0.4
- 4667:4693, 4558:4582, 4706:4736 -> 0.4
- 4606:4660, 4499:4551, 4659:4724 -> -0.6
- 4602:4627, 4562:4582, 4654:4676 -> -0.6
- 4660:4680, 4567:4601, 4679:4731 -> 0.6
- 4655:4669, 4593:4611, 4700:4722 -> 0.6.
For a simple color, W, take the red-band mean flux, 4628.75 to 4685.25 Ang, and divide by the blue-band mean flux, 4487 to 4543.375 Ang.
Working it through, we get 1.00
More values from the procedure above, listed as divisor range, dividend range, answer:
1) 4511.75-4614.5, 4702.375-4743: 1.01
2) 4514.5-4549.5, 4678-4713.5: 1.01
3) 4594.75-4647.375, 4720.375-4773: 1.00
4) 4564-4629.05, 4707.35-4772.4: 1.01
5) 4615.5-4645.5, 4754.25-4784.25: 1.00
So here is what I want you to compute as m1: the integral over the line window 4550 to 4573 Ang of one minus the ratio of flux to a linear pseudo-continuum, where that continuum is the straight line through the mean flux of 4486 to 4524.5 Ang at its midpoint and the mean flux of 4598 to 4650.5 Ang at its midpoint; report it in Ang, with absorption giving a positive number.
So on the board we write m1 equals 0.6 Ang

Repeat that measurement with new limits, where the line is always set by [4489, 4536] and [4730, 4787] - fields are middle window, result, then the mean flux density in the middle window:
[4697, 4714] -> 0.1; 65.4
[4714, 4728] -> -0.1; 66.5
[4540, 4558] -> 0.0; 64.8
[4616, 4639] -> -0.1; 65.7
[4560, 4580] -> 0.0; 65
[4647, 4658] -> -0.1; 66.1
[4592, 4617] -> -0.4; 66.1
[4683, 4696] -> 0.0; 66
